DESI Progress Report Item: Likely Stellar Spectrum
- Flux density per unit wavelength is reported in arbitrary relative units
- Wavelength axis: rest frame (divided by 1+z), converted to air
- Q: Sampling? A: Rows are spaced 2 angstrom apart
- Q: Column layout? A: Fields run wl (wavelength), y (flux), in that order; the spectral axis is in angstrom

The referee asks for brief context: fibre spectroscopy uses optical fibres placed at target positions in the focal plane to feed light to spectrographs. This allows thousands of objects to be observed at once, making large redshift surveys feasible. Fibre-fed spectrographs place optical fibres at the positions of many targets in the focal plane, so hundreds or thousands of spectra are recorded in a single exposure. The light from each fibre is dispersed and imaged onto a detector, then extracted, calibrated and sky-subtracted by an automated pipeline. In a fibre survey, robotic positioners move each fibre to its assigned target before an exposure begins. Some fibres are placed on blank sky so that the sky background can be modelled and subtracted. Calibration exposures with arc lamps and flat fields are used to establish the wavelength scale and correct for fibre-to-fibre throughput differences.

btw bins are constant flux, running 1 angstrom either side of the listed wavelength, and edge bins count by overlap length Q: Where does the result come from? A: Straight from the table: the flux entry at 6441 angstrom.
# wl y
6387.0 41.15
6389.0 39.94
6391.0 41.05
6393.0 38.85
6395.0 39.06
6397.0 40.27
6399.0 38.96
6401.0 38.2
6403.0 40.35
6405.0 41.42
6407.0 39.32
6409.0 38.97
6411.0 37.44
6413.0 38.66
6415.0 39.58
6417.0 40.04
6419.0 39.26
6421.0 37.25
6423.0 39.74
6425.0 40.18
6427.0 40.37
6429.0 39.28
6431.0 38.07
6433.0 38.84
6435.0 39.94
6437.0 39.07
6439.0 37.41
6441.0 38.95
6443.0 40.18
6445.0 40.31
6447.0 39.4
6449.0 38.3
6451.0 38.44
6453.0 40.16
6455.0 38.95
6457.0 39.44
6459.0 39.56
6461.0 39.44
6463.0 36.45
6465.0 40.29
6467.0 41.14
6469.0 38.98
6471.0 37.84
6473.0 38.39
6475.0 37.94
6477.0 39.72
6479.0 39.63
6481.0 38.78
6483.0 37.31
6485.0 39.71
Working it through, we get 38.95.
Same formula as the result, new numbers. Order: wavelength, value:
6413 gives 38.66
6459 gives 39.56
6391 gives 41.05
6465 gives 40.29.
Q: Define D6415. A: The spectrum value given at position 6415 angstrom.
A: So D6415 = 39.58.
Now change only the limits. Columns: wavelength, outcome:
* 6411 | 37.44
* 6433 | 38.84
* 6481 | 38.78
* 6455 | 38.95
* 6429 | 39.28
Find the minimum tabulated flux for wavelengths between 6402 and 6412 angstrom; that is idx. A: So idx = 37.44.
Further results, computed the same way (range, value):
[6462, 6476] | 36.45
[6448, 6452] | 38.3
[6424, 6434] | 38.07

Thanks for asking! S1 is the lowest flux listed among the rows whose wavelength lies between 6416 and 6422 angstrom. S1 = 37.25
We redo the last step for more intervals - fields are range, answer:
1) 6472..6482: 37.94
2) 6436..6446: 37.41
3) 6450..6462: 38.44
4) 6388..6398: 38.85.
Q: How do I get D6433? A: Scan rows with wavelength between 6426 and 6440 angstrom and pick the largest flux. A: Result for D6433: 40.37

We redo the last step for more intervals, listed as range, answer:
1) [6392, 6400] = 40.27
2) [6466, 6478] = 41.14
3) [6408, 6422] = 40.04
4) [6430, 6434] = 38.84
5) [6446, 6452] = 39.4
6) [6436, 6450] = 40.31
